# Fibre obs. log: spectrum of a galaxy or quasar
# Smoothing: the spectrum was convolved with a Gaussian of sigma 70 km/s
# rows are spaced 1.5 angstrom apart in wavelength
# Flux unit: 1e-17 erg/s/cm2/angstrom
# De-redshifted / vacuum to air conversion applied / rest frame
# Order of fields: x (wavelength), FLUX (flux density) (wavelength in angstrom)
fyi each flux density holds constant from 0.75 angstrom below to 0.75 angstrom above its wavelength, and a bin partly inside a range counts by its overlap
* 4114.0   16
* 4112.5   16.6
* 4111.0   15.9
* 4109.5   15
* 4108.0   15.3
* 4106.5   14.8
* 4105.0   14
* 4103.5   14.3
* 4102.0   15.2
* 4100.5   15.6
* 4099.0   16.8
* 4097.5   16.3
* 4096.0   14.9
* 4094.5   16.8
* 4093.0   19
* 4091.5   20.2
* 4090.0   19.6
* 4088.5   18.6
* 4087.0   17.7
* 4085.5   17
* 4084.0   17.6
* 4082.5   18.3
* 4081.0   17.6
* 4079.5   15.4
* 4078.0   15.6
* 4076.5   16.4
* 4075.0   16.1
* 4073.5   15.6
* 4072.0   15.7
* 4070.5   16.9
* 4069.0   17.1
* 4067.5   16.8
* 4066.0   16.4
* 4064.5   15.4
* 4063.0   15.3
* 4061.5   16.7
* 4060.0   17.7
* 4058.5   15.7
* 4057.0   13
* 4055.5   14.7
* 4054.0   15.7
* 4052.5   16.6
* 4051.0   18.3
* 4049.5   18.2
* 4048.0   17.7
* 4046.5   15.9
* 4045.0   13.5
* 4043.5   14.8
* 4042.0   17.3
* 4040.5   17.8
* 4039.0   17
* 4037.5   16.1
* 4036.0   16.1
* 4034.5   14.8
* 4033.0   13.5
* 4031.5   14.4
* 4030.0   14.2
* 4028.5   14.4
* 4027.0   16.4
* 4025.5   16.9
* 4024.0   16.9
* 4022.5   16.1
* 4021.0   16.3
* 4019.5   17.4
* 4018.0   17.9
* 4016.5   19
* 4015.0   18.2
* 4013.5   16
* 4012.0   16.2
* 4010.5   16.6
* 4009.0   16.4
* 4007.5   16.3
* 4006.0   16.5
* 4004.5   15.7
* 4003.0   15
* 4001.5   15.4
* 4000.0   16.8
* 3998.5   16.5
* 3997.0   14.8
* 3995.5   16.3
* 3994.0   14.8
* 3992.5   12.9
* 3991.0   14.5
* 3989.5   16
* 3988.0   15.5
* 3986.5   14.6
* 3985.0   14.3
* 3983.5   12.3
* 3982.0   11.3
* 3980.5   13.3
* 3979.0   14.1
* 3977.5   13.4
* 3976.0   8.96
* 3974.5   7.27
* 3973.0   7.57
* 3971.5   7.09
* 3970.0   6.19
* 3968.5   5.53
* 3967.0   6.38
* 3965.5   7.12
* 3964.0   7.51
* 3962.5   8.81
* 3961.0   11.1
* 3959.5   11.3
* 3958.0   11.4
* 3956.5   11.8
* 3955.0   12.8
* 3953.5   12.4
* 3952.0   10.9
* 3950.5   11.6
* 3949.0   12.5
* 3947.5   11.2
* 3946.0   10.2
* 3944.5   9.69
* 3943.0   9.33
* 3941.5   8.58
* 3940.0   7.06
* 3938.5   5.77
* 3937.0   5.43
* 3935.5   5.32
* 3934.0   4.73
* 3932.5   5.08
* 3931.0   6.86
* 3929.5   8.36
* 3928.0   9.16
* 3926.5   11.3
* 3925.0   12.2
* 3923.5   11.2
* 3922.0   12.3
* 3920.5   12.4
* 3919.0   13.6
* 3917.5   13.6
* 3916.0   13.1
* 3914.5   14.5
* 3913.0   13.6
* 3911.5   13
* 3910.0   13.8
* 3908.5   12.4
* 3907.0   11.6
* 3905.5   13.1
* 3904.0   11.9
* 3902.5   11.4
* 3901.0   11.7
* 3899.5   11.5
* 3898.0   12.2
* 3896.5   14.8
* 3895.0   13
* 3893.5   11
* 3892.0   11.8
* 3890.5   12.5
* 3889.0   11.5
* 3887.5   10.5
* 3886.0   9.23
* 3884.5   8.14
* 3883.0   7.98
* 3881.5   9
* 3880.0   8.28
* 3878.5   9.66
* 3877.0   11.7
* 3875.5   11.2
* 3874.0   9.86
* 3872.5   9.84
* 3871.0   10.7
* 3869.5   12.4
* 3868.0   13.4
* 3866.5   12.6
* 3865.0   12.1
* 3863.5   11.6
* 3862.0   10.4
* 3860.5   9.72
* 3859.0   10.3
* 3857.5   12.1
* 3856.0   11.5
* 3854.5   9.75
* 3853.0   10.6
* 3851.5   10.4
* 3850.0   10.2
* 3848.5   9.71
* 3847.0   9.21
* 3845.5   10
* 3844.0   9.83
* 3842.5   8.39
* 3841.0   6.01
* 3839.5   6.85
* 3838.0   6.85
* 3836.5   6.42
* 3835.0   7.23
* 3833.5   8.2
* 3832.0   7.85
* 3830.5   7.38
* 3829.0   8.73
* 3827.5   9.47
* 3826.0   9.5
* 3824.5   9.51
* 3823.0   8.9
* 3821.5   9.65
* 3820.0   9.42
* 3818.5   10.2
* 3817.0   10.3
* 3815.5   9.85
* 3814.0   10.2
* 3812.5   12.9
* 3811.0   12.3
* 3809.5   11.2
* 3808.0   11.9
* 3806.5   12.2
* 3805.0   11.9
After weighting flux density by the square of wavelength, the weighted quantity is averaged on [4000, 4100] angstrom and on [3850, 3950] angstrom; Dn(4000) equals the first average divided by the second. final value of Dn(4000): 1.7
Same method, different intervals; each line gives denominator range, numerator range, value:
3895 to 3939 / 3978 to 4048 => 1.50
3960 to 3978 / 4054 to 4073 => 2.08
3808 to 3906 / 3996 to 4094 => 1.77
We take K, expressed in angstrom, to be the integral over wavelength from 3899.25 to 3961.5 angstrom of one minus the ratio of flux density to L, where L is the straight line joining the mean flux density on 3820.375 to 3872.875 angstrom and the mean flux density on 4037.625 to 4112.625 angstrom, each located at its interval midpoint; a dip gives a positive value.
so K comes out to 6.9 angstrom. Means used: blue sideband 9.63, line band 10.7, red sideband 16.4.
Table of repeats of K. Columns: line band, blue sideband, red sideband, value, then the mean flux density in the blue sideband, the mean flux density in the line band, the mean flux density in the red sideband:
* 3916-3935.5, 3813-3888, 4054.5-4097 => 3.2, 9.66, 10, 16.7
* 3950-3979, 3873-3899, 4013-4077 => 8.4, 10.7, 9.53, 16.2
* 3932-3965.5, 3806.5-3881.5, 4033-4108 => 9.5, 9.94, 9.28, 16.4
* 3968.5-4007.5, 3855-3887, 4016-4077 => 3.3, 10.6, 13.2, 16.2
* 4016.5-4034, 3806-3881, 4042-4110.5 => -1.2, 9.96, 16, 16.4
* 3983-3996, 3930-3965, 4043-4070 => -3.0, 9.17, 14.6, 16.1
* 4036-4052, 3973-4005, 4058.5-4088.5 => -1.0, 13.8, 16.6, 16.6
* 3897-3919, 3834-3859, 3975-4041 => -2.4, 9.09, 12.7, 15.4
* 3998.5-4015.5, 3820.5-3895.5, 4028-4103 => -2.0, 9.84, 16.3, 16.4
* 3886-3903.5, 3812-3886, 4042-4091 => -1.2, 9.7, 11.9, 16.5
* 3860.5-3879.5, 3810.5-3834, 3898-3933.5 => -1.0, 9.63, 11.2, 11.6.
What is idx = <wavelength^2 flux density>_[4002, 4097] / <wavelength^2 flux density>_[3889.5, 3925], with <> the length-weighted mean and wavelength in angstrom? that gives 1.41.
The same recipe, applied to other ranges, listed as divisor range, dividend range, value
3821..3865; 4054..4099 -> 2.03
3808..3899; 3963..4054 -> 1.54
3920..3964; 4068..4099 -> 1.91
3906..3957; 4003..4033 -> 1.62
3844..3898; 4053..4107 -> 1.69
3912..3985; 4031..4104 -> 1.74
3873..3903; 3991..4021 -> 1.59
